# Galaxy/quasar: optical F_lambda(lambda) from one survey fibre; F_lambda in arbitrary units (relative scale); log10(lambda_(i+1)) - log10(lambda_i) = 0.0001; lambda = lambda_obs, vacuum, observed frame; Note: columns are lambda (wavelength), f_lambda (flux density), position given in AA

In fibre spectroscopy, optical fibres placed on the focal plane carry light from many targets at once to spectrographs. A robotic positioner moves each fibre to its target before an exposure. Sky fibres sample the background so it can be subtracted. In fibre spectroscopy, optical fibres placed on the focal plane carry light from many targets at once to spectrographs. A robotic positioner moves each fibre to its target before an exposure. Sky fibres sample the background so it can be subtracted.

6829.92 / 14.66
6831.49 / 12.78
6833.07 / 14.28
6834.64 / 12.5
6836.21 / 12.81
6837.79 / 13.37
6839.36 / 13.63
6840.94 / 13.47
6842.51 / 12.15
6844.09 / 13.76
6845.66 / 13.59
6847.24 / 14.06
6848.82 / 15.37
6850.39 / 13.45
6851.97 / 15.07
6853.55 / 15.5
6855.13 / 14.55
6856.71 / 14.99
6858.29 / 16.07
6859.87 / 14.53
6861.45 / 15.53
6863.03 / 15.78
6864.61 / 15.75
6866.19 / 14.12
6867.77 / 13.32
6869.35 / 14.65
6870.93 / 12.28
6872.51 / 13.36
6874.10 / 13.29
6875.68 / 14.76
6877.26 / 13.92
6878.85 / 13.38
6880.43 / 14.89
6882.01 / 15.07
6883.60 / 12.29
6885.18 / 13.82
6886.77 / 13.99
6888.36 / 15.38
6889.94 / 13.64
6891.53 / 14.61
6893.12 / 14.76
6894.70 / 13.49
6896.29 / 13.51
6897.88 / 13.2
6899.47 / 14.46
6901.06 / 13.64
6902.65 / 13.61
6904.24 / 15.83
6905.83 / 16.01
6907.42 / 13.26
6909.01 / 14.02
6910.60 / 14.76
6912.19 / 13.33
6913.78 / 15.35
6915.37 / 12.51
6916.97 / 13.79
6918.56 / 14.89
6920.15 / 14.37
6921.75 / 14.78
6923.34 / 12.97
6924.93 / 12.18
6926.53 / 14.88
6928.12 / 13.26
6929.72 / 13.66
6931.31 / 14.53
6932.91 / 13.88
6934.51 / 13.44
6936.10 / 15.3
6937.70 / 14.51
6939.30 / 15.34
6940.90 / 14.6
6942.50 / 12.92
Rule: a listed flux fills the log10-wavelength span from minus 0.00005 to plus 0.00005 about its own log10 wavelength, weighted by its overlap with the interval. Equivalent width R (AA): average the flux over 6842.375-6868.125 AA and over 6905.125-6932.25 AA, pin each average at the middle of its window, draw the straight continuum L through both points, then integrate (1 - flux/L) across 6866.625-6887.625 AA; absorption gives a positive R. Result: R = 0.95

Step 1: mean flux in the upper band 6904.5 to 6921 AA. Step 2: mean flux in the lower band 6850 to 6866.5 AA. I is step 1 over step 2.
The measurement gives 0.9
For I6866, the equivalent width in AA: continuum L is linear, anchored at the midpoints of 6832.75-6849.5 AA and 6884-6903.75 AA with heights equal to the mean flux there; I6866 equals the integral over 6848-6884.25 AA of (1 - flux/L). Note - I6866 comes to -1.84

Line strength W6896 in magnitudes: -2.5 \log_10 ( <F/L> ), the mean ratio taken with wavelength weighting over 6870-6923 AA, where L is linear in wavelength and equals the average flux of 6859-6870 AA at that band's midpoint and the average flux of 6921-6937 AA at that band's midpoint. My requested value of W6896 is 0.02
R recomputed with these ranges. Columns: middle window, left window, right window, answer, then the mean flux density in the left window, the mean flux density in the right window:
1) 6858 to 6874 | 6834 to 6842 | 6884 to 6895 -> -0.84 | 13.1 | 14.2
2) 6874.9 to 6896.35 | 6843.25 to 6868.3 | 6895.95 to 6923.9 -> 0.41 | 14.7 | 14.1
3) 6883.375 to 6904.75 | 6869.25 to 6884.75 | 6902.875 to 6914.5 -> 0.26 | 13.8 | 14.6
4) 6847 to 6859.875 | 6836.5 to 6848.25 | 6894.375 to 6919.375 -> -1.28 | 13.4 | 14.1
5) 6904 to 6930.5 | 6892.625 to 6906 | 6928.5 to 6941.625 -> 0.37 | 14.2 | 14.4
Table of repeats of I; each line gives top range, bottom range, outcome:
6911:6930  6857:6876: 0.96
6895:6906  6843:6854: 0.99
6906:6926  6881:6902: 1.00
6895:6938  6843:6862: 0.96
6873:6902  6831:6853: 1.03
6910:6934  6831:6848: 1.05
